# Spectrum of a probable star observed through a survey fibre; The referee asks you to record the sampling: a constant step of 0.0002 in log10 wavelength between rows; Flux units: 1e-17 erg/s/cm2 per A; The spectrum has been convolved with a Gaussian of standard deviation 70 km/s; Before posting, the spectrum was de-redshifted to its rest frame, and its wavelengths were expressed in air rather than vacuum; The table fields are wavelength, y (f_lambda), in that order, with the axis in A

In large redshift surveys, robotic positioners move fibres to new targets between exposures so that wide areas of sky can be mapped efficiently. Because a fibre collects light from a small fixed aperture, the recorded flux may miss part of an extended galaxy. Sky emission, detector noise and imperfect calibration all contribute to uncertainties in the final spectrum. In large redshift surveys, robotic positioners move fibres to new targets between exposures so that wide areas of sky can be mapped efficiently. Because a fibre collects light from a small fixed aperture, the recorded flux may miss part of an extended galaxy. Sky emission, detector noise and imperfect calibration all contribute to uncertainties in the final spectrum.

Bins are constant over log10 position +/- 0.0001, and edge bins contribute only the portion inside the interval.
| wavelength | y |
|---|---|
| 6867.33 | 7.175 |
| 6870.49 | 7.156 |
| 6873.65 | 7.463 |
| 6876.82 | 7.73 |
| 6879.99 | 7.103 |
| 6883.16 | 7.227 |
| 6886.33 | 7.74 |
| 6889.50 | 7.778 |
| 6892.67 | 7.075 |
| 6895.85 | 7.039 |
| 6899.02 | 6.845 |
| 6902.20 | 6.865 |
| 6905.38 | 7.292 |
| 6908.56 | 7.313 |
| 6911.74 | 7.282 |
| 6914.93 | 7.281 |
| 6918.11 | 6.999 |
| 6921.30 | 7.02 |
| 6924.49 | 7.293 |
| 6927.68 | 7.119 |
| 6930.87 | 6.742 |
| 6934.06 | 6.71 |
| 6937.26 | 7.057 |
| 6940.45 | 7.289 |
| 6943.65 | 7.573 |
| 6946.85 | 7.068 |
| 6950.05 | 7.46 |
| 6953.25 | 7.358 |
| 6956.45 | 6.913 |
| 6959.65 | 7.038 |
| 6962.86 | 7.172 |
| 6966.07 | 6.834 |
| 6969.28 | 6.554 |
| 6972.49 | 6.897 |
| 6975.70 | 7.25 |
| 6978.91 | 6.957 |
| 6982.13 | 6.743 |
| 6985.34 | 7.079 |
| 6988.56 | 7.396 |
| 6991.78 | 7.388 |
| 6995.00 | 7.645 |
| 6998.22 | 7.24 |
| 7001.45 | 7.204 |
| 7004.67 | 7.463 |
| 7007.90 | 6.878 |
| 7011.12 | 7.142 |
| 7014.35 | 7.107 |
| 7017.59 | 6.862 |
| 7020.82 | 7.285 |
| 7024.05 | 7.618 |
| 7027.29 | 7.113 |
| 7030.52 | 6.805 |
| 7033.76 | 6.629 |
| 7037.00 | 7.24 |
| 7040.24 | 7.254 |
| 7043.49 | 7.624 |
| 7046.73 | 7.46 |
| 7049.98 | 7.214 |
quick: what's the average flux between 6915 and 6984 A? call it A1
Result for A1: 7.06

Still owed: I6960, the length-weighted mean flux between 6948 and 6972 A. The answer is 7.04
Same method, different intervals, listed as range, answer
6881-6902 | 7.25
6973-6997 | 7.2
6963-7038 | 7.1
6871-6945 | 7.21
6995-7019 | 7.16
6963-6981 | 6.91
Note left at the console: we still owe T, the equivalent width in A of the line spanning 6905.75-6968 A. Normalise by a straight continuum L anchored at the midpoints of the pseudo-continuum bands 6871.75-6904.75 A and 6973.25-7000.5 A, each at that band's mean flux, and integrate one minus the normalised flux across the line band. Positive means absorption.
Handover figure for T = 1.0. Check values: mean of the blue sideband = 7.29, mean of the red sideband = 7.2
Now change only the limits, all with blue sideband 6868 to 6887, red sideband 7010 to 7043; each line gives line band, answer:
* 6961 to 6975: 0.64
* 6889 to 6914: 0.59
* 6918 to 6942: 0.85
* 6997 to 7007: -0.16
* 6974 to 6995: 0.06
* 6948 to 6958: 0.01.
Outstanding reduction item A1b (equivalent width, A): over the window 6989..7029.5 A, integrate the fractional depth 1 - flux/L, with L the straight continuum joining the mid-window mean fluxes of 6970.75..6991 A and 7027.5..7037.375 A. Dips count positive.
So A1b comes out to -1.6 A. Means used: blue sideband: 7.06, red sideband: 6.88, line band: 7.24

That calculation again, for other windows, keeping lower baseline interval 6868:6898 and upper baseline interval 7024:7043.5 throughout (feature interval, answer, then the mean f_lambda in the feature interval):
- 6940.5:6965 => 0.1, 7.22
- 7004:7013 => 0.0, 7.13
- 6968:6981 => 0.5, 6.92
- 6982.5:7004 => -0.4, 7.3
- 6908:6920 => 0.2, 7.2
